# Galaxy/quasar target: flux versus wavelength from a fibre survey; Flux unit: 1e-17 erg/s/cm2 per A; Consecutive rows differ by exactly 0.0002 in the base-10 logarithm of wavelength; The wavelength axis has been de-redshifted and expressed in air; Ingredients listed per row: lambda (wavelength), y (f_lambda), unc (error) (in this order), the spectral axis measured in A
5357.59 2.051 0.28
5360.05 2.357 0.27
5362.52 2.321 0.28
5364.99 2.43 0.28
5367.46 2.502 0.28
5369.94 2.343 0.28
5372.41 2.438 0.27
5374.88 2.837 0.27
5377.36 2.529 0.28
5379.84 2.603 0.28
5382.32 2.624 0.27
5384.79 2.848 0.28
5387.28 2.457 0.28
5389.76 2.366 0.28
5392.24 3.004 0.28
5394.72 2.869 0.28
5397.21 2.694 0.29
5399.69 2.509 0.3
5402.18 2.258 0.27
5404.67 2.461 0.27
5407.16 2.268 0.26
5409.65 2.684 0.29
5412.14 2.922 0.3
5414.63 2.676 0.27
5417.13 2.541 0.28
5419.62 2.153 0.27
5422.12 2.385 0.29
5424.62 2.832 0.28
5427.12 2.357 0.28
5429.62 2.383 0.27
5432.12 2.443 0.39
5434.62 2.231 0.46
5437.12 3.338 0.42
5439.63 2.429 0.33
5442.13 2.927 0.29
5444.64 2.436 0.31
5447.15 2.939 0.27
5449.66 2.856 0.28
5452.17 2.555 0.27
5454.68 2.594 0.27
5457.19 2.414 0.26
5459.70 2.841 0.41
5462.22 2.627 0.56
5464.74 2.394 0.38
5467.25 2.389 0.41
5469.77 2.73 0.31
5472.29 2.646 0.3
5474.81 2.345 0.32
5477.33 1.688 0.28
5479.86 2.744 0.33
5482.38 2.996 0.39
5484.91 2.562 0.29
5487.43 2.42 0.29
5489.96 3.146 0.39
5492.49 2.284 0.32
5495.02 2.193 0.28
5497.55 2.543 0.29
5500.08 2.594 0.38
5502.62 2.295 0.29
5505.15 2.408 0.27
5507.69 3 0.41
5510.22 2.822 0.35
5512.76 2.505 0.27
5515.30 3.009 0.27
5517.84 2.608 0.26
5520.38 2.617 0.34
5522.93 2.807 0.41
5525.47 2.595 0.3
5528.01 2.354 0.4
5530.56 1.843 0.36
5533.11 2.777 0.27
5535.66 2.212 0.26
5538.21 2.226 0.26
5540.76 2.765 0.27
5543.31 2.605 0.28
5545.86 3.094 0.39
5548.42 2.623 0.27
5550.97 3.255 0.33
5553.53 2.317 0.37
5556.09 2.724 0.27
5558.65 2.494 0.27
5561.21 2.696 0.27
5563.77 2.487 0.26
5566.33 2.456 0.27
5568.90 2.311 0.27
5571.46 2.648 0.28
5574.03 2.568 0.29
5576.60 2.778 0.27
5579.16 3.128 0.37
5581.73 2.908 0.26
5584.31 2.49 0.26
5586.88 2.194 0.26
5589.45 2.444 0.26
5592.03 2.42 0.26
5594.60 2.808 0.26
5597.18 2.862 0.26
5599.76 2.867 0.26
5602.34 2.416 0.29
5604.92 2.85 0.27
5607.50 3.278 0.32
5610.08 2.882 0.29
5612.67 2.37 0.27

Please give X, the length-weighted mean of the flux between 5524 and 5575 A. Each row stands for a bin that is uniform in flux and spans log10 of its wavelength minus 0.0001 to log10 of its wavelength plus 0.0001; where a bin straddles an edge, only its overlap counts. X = 2.55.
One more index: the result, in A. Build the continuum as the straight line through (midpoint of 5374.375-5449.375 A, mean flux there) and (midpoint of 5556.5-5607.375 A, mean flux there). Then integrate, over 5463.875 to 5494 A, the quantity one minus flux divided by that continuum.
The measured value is 1.02 A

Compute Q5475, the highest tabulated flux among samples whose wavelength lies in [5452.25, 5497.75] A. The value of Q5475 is 3.146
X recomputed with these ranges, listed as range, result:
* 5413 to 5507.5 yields 2.56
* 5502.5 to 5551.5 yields 2.62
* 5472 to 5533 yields 2.55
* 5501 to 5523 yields 2.67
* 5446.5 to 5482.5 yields 2.56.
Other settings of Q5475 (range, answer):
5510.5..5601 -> 3.255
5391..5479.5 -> 3.338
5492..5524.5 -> 3.009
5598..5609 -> 3.278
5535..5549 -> 3.094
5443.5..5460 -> 2.939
